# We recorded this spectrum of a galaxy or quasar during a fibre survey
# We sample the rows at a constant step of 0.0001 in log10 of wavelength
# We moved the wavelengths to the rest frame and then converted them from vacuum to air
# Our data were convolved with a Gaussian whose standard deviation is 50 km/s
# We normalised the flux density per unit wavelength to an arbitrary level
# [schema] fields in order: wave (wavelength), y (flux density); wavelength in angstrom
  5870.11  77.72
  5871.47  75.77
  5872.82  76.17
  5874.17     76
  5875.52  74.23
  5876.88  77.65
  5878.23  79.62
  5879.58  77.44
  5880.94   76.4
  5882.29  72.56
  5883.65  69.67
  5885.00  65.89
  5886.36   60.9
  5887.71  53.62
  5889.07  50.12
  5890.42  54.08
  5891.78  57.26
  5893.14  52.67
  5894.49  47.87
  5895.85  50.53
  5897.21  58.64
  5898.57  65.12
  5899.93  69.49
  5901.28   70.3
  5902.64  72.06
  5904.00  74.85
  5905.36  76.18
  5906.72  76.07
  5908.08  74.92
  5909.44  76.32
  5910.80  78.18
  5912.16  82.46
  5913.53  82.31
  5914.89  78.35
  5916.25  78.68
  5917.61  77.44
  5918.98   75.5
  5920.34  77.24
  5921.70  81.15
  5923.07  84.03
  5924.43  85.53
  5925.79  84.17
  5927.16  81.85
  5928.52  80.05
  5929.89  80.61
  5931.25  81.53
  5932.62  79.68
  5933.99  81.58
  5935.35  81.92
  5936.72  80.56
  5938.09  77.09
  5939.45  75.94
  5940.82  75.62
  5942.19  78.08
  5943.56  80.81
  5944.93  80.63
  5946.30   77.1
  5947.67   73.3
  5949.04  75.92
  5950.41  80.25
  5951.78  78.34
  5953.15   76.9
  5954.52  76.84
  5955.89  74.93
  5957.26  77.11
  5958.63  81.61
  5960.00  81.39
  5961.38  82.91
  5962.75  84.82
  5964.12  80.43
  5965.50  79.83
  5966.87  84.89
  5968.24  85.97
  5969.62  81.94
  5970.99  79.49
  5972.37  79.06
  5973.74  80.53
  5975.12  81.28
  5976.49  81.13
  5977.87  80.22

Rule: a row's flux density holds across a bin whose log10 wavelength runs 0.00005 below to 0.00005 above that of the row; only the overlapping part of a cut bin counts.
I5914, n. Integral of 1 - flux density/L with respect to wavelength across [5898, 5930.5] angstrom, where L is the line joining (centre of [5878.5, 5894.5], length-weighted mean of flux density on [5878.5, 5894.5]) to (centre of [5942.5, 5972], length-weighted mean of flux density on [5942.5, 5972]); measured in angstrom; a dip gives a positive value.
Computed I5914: -3.89 angstrom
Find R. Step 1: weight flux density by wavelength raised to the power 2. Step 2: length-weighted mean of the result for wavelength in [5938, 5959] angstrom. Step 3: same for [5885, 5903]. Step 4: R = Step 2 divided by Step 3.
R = 1.3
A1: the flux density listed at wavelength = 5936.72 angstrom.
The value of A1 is 80.56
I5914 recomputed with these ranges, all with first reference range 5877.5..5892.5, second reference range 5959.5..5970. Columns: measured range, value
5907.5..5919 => -1.12 angstrom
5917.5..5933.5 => -1.45 angstrom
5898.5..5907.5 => -0.43 angstrom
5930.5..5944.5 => -0.46 angstrom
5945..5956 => 0.36 angstrom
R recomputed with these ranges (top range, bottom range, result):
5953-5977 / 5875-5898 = 1.31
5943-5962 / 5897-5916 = 1.07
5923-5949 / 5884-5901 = 1.40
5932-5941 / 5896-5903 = 1.22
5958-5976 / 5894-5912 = 1.21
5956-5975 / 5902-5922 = 1.07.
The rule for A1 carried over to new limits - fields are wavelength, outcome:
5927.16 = 81.85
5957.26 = 77.11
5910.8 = 78.18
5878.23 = 79.62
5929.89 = 80.61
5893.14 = 52.67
